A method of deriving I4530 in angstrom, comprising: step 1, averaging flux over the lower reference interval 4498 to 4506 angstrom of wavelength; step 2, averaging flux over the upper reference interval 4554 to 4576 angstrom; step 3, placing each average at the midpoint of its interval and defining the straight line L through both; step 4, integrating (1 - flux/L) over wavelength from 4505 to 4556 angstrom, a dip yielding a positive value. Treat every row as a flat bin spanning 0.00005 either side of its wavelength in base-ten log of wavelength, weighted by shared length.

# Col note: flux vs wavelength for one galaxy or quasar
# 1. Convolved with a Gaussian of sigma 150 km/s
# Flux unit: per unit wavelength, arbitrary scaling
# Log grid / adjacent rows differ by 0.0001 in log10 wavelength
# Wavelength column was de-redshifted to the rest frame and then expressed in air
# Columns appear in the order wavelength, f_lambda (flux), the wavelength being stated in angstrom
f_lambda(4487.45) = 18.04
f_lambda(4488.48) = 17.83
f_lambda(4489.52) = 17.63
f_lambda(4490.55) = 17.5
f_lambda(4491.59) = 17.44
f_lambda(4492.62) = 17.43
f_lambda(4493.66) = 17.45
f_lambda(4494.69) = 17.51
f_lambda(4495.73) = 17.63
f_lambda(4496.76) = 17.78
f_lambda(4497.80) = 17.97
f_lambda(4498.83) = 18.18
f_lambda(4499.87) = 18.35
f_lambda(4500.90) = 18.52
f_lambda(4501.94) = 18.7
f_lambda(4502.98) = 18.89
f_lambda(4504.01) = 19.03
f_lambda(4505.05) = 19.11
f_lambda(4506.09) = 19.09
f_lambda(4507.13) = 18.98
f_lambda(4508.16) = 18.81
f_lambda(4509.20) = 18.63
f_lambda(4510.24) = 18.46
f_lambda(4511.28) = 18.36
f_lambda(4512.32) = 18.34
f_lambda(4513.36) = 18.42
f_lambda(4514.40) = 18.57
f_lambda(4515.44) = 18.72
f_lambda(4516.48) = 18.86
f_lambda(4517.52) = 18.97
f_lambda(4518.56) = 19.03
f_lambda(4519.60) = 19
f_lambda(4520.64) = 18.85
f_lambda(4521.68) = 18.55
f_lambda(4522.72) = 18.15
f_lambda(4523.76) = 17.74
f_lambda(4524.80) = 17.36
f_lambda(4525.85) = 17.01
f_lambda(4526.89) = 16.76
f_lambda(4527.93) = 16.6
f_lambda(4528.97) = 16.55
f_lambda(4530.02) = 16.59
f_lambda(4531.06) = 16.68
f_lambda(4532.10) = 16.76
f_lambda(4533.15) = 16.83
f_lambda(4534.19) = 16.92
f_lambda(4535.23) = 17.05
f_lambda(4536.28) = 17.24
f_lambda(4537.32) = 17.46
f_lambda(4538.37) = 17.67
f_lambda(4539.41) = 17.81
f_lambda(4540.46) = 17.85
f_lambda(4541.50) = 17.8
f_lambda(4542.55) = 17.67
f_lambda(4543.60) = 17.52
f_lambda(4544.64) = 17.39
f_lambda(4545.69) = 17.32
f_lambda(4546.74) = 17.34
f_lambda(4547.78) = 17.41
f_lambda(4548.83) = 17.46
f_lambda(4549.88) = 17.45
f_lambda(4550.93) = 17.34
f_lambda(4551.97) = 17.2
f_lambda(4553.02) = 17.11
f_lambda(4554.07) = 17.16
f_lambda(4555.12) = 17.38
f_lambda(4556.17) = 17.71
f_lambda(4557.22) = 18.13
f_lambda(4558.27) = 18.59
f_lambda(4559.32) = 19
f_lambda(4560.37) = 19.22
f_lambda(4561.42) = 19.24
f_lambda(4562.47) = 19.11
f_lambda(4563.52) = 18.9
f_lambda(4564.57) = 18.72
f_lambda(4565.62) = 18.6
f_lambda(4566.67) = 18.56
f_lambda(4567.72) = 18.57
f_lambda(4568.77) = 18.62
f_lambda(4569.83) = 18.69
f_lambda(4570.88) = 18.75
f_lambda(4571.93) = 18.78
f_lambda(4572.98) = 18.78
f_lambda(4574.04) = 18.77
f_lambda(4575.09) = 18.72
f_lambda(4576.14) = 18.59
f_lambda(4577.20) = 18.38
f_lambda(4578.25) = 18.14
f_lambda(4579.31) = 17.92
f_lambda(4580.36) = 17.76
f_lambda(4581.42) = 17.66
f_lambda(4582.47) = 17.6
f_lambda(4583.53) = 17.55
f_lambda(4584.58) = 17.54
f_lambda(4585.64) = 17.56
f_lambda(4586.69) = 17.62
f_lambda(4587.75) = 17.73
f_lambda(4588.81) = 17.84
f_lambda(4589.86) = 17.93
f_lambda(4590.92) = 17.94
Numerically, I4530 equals 2.4 angstrom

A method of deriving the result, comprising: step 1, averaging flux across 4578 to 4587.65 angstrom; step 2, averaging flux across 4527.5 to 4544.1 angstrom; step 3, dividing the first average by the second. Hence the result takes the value 1.03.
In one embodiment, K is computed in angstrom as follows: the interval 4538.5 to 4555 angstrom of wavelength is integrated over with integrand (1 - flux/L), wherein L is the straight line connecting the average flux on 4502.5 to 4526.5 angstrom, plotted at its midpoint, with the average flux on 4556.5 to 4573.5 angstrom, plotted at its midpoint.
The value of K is 1.1 angstrom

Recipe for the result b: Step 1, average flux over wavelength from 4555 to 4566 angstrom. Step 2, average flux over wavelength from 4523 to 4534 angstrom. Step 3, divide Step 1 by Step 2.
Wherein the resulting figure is 1.10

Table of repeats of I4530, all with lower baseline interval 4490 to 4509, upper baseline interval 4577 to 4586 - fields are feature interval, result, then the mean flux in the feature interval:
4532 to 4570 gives 0.18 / 17.9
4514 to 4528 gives -0.06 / 18.2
